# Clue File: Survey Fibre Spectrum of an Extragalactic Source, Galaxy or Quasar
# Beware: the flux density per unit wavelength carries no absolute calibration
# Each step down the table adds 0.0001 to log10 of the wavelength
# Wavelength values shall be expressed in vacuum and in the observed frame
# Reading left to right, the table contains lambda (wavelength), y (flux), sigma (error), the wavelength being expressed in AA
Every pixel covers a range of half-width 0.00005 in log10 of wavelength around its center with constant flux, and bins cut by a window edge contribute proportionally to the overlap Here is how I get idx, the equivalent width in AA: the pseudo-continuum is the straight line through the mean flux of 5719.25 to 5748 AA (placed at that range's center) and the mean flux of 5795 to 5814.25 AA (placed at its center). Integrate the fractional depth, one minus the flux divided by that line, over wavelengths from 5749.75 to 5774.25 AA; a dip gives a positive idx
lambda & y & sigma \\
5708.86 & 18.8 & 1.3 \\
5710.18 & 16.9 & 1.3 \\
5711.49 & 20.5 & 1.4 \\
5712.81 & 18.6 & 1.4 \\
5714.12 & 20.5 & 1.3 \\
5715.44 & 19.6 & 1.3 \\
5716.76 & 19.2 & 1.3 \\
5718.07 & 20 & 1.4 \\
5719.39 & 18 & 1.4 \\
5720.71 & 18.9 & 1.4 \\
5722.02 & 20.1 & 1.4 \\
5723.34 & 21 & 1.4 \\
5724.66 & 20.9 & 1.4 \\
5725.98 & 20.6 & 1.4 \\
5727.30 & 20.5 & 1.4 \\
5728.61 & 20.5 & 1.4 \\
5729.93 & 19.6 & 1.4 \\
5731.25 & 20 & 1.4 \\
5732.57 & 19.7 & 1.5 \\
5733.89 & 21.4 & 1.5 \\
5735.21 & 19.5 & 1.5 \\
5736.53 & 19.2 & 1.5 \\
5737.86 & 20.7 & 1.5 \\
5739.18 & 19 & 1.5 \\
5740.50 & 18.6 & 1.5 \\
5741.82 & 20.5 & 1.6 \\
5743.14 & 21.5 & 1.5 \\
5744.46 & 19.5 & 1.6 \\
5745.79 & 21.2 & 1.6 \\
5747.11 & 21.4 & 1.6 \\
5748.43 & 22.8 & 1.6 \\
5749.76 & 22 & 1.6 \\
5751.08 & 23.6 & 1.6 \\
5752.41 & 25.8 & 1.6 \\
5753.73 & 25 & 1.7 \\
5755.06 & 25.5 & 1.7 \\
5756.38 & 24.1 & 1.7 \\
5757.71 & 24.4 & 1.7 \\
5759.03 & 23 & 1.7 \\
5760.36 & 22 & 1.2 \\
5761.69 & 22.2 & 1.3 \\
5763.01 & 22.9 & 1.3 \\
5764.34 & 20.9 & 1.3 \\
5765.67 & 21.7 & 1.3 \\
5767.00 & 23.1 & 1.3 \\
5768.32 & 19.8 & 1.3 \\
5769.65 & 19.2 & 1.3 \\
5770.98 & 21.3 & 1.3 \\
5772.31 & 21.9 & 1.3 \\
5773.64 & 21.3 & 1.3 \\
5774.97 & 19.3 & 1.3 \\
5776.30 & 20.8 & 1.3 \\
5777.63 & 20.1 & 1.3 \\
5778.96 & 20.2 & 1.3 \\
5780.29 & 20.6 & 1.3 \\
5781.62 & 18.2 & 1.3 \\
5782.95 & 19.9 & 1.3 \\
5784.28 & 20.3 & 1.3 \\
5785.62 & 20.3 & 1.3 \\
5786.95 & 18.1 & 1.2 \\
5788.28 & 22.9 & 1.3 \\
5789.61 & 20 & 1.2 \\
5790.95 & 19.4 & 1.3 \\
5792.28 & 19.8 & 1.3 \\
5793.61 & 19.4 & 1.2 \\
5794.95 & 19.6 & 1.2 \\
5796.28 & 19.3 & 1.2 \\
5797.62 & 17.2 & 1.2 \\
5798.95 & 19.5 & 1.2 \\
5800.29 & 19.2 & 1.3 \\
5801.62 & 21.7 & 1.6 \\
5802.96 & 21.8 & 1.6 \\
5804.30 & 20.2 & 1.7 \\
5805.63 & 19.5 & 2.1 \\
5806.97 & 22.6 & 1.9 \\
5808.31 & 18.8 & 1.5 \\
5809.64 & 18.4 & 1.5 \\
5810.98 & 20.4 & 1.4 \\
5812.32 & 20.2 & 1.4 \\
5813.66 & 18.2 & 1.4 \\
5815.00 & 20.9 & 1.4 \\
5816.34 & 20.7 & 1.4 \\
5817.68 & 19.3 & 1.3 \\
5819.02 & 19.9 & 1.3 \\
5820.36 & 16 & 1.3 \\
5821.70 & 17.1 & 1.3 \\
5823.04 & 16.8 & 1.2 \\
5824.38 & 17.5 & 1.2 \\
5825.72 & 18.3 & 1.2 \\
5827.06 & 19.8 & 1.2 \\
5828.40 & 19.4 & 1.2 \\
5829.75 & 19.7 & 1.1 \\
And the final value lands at -3.2 AA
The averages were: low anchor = 20.2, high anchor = 19.8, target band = 22.6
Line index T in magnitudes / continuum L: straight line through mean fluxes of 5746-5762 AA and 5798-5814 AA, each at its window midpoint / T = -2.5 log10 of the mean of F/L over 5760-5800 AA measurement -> 0.07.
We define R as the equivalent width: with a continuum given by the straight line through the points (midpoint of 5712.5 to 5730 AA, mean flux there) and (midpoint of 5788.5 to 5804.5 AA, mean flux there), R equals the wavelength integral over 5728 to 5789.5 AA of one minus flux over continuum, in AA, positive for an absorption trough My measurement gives -4.1 AA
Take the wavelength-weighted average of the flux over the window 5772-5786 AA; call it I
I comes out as 20.2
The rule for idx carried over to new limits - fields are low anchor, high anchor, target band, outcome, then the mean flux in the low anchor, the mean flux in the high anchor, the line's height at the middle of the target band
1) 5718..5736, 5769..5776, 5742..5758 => -2.1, 20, 20.6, 20.3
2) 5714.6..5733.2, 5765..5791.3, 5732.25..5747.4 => -0.1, 19.9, 20.4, 20.1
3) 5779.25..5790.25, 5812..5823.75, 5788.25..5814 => -0.6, 20.1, 18.7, 19.4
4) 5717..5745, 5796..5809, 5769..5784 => -0.2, 20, 20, 20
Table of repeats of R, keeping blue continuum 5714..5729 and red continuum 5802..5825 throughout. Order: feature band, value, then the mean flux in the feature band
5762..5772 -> -0.9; 21.3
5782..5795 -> -0.3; 19.9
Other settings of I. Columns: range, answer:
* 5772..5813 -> 20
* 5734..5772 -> 21.8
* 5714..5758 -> 21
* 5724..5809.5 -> 20.9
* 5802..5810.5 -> 20.3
